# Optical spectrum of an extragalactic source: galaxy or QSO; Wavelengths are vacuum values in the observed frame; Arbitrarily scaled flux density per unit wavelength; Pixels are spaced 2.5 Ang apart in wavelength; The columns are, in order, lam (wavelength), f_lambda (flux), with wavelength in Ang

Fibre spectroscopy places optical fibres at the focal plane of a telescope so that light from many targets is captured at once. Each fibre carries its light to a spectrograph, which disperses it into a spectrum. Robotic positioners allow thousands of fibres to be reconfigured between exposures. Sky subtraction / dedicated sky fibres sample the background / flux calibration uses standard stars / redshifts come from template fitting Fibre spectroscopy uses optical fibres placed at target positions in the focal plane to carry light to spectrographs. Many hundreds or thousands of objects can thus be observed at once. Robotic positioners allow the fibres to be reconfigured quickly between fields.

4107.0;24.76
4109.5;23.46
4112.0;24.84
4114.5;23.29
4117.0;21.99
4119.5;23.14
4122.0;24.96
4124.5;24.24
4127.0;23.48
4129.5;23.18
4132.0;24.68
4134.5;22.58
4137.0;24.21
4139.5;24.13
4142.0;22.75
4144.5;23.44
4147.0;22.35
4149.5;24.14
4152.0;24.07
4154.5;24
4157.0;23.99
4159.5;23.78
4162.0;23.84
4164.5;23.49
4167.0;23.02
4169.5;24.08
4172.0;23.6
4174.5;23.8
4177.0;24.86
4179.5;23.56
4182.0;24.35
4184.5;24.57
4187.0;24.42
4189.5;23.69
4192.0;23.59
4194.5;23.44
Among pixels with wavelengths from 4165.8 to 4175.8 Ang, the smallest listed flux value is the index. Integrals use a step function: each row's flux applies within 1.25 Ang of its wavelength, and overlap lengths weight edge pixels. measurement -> 23.02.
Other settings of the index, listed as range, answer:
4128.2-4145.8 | 22.58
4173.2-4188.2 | 23.56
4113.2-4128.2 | 21.99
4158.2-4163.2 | 23.78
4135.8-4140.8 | 24.13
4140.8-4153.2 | 22.35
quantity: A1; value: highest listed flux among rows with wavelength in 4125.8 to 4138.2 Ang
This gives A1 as 24.68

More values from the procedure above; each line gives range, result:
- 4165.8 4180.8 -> 24.86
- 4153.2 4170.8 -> 24.08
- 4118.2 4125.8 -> 24.96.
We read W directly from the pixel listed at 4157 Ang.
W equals 23.99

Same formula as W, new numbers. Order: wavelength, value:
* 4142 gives 22.75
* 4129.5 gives 23.18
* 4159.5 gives 23.78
